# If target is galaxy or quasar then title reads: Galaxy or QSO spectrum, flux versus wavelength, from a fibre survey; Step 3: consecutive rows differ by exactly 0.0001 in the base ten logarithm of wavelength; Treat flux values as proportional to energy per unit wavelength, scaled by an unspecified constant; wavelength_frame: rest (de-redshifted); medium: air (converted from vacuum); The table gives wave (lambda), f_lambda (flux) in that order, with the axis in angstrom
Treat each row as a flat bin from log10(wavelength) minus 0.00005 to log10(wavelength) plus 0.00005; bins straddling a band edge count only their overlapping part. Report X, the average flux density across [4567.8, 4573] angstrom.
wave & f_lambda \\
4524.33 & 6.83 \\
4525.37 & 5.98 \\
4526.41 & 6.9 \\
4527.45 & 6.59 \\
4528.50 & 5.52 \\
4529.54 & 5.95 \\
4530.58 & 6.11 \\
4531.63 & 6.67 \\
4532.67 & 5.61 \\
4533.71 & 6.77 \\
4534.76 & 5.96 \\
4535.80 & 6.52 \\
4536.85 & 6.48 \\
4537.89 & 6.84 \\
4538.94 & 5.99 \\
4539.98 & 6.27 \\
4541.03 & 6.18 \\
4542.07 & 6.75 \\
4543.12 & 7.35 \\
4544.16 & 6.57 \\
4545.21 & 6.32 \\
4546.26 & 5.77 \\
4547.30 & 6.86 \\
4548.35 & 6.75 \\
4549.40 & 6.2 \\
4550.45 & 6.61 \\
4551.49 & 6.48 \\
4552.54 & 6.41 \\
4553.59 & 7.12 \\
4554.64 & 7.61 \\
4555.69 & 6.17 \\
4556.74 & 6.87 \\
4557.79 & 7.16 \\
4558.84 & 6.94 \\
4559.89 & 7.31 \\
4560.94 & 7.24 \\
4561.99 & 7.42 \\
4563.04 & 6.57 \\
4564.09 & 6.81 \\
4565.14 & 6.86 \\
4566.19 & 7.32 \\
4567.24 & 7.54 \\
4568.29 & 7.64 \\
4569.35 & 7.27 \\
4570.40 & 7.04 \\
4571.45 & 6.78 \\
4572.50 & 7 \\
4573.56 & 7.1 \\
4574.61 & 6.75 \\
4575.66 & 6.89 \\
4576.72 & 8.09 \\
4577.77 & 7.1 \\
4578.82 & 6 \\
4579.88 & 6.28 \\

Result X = 7.14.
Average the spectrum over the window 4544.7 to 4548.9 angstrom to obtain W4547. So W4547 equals 6.42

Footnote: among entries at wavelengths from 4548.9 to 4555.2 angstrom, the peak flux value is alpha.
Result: 7.61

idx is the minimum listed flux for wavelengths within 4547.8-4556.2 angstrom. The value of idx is 6.17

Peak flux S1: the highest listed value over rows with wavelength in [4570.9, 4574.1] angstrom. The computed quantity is 7.1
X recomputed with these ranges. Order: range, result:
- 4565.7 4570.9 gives 7.36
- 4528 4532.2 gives 6.06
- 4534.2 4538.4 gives 6.45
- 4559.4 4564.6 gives 7.07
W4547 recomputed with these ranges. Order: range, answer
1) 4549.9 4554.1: 6.65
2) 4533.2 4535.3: 6.36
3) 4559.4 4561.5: 7.28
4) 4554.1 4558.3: 6.95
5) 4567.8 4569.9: 7.43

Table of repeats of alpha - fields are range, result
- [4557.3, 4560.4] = 7.31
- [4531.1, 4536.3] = 6.77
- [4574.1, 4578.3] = 8.09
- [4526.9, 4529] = 6.59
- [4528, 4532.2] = 6.67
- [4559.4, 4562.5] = 7.42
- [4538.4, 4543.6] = 7.35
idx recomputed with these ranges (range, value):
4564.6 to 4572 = 6.78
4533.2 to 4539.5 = 5.96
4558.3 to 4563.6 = 6.57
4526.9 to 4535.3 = 5.52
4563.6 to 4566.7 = 6.81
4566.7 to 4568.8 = 7.54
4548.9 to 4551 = 6.2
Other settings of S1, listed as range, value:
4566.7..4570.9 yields 7.64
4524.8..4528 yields 6.9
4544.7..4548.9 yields 6.86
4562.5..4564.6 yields 6.81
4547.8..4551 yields 6.75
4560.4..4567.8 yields 7.54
